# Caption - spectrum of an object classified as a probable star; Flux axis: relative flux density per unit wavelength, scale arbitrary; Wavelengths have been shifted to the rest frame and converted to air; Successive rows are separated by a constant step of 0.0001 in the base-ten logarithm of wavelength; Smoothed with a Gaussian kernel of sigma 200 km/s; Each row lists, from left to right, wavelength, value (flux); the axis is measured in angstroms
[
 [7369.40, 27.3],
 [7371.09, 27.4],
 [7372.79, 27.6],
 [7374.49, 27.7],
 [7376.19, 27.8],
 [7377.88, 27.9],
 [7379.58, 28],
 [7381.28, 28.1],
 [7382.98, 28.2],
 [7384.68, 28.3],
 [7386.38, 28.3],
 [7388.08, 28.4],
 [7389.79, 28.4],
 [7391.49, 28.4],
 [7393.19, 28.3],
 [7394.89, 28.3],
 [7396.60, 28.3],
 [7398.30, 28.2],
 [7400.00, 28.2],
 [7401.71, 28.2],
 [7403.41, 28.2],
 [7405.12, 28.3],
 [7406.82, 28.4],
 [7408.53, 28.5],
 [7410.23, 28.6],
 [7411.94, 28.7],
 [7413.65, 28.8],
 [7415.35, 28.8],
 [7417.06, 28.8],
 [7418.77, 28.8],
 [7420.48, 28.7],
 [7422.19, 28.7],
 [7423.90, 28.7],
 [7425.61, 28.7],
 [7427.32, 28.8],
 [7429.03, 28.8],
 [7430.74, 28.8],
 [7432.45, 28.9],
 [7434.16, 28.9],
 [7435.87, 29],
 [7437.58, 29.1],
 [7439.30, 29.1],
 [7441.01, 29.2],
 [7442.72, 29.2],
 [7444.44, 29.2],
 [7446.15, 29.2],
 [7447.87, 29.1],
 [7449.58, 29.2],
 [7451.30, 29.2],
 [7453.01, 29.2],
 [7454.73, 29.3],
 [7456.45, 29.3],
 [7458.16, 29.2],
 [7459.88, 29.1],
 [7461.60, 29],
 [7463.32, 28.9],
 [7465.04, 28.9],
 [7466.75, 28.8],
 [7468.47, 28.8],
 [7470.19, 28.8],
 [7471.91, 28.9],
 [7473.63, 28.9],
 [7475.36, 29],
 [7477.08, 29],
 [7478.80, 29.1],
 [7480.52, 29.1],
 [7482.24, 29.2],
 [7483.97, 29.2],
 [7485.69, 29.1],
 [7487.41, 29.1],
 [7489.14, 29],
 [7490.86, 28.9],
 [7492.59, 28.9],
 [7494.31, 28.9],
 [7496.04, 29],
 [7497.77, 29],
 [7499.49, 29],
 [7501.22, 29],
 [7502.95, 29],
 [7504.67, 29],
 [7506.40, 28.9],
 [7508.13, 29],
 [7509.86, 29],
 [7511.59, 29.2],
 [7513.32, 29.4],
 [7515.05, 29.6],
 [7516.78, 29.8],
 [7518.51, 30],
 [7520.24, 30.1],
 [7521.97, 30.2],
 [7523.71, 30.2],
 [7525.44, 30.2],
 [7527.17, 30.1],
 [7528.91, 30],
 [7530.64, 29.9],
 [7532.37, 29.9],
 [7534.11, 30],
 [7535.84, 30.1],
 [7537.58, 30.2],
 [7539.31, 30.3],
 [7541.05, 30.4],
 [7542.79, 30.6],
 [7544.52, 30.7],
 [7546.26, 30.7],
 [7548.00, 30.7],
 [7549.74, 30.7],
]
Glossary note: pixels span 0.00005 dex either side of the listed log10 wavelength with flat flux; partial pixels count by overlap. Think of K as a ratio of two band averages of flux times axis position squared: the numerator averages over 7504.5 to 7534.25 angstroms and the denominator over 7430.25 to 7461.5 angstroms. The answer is 1.04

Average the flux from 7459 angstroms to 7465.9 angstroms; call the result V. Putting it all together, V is 29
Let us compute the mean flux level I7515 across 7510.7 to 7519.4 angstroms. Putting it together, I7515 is 29.6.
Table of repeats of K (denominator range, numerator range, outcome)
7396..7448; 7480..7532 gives 1.05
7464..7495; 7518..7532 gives 1.05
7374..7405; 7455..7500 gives 1.05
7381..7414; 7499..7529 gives 1.07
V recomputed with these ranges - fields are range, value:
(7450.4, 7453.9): 29.2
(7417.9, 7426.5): 28.7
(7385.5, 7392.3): 28.4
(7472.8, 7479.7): 29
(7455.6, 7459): 29.3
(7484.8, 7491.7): 29.1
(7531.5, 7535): 30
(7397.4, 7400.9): 28.2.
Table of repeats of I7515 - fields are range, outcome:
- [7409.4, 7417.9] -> 28.7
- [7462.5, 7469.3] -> 28.9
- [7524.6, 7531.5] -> 30.1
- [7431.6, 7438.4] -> 29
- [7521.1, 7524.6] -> 30.2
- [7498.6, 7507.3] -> 29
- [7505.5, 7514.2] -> 29.1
